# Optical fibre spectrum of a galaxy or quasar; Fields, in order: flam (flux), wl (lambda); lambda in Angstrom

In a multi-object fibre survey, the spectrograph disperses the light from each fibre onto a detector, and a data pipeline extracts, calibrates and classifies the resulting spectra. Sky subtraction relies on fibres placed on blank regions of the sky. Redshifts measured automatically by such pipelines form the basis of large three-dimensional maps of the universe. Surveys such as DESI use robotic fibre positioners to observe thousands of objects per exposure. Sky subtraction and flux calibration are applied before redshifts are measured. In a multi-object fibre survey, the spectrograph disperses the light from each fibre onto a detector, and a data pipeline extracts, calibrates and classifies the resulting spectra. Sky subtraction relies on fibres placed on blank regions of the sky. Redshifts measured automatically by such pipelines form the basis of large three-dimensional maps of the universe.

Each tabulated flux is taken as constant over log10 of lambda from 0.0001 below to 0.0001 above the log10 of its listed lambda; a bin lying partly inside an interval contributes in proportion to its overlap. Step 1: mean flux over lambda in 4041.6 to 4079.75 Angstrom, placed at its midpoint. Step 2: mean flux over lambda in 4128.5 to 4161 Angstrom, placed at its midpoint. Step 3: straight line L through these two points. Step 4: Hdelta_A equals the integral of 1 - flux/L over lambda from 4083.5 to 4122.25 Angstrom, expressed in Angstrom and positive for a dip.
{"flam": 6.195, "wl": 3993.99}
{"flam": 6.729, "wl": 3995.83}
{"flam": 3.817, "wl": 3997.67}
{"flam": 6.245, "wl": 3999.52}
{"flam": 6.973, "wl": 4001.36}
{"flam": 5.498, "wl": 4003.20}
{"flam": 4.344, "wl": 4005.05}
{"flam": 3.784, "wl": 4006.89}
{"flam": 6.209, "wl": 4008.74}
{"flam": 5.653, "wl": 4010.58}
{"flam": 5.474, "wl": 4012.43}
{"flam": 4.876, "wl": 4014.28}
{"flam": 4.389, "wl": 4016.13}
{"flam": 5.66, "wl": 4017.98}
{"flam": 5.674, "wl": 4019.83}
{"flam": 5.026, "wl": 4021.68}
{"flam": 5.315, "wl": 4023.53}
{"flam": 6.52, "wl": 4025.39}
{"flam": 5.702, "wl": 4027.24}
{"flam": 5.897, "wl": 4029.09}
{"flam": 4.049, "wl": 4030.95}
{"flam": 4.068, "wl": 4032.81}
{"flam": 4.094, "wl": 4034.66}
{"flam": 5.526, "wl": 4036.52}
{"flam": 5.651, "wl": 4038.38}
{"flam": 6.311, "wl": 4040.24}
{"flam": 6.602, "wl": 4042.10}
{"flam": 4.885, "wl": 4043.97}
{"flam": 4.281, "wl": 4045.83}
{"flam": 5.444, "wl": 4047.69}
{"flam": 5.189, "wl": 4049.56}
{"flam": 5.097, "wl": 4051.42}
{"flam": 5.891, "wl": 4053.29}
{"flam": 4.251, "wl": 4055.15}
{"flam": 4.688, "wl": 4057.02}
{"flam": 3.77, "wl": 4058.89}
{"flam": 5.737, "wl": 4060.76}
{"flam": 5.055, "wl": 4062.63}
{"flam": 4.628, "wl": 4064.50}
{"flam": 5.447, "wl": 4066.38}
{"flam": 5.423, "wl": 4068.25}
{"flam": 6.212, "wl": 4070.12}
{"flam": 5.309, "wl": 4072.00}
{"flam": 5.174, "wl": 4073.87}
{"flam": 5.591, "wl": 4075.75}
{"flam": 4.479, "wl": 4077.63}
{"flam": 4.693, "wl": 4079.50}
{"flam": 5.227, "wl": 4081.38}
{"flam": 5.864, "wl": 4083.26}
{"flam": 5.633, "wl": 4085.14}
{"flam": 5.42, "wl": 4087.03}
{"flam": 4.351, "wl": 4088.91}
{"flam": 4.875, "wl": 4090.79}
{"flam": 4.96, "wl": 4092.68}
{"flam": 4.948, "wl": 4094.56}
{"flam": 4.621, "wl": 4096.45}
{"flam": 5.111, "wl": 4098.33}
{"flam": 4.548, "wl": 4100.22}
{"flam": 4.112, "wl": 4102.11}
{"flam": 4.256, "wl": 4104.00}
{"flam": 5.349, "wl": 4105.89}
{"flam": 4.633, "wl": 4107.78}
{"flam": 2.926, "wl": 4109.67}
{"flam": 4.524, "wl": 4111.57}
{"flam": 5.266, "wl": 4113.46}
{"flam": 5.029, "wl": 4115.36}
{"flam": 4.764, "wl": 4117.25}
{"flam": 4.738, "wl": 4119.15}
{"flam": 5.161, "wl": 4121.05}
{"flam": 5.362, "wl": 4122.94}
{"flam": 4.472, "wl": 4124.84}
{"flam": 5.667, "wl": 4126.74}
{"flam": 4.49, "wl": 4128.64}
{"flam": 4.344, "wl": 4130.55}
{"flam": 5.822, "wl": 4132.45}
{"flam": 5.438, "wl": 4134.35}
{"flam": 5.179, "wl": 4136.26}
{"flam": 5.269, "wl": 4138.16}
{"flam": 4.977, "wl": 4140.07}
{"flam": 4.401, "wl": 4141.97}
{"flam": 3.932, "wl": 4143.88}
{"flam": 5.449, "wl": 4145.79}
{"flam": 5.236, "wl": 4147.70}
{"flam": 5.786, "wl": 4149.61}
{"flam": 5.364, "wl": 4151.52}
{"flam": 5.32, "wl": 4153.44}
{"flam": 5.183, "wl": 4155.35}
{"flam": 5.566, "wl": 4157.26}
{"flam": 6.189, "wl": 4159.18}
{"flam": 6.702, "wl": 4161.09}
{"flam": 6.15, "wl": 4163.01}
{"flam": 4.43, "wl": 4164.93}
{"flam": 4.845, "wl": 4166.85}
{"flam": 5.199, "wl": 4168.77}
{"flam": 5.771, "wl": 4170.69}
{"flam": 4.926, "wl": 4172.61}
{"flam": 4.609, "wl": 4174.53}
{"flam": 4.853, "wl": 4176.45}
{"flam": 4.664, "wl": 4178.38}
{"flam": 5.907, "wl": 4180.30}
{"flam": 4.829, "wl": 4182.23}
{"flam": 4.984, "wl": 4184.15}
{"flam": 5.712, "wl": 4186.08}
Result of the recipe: 2.9 Angstrom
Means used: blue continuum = 5.13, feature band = 4.78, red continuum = 5.23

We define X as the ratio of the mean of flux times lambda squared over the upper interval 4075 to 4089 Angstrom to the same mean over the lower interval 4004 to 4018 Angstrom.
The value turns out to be 1.1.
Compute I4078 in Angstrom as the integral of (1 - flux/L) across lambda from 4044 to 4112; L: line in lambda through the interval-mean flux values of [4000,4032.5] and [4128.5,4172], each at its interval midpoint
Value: 4.8 Angstrom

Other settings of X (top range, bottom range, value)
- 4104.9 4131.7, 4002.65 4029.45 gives 0.94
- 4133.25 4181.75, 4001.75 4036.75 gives 1.09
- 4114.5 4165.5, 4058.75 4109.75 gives 1.07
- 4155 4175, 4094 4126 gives 1.19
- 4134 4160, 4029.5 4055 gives 1.07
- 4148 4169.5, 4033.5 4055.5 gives 1.10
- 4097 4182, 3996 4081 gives 1.01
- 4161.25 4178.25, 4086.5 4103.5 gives 1.13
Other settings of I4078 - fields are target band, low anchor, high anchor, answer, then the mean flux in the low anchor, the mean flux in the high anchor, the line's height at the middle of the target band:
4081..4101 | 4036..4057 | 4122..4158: 0.71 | 5.34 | 5.12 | 5.23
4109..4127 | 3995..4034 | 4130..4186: 1.61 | 5.32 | 5.23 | 5.26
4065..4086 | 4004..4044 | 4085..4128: -1.60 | 5.27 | 4.8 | 4.97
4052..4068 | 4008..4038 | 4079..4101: 0.54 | 5.26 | 5.03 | 5.13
